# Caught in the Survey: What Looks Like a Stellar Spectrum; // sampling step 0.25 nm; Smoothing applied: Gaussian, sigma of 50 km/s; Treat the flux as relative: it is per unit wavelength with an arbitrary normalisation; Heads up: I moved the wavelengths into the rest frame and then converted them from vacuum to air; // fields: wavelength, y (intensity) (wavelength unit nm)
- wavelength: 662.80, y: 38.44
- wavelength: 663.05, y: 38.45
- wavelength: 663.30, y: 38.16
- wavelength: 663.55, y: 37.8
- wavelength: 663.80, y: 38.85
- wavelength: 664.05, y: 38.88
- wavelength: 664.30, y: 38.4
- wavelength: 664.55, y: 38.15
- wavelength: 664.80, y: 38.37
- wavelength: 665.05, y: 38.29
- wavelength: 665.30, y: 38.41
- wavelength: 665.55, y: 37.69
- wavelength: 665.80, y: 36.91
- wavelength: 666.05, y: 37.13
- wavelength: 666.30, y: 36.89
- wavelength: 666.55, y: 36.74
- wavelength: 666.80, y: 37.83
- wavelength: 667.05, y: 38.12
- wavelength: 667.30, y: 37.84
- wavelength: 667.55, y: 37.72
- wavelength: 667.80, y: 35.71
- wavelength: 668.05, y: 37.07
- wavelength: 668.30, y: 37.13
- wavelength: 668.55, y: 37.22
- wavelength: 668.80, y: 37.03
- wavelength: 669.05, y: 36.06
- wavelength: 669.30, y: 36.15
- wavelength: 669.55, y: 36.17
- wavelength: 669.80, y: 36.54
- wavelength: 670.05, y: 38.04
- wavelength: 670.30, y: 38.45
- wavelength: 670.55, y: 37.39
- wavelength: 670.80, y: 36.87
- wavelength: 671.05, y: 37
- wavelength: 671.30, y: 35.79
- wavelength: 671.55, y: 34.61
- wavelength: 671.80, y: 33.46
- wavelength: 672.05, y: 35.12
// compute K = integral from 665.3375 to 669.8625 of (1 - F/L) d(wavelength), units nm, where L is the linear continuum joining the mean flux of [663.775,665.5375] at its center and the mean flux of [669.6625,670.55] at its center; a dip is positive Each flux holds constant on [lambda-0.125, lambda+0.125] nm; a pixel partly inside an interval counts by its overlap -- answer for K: 0.11 nm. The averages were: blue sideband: 38.4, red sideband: 37.6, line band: 37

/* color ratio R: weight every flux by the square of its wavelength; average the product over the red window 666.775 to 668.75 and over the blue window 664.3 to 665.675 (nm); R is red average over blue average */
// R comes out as 0.98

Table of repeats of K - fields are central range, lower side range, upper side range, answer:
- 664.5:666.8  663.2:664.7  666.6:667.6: 0.03 nm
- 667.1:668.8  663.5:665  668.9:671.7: 0.01 nm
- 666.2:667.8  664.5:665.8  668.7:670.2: 0.00 nm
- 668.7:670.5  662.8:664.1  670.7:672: -0.04 nm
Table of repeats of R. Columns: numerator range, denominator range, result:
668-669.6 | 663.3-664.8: 0.97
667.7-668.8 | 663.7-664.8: 0.97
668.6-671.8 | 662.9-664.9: 0.97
